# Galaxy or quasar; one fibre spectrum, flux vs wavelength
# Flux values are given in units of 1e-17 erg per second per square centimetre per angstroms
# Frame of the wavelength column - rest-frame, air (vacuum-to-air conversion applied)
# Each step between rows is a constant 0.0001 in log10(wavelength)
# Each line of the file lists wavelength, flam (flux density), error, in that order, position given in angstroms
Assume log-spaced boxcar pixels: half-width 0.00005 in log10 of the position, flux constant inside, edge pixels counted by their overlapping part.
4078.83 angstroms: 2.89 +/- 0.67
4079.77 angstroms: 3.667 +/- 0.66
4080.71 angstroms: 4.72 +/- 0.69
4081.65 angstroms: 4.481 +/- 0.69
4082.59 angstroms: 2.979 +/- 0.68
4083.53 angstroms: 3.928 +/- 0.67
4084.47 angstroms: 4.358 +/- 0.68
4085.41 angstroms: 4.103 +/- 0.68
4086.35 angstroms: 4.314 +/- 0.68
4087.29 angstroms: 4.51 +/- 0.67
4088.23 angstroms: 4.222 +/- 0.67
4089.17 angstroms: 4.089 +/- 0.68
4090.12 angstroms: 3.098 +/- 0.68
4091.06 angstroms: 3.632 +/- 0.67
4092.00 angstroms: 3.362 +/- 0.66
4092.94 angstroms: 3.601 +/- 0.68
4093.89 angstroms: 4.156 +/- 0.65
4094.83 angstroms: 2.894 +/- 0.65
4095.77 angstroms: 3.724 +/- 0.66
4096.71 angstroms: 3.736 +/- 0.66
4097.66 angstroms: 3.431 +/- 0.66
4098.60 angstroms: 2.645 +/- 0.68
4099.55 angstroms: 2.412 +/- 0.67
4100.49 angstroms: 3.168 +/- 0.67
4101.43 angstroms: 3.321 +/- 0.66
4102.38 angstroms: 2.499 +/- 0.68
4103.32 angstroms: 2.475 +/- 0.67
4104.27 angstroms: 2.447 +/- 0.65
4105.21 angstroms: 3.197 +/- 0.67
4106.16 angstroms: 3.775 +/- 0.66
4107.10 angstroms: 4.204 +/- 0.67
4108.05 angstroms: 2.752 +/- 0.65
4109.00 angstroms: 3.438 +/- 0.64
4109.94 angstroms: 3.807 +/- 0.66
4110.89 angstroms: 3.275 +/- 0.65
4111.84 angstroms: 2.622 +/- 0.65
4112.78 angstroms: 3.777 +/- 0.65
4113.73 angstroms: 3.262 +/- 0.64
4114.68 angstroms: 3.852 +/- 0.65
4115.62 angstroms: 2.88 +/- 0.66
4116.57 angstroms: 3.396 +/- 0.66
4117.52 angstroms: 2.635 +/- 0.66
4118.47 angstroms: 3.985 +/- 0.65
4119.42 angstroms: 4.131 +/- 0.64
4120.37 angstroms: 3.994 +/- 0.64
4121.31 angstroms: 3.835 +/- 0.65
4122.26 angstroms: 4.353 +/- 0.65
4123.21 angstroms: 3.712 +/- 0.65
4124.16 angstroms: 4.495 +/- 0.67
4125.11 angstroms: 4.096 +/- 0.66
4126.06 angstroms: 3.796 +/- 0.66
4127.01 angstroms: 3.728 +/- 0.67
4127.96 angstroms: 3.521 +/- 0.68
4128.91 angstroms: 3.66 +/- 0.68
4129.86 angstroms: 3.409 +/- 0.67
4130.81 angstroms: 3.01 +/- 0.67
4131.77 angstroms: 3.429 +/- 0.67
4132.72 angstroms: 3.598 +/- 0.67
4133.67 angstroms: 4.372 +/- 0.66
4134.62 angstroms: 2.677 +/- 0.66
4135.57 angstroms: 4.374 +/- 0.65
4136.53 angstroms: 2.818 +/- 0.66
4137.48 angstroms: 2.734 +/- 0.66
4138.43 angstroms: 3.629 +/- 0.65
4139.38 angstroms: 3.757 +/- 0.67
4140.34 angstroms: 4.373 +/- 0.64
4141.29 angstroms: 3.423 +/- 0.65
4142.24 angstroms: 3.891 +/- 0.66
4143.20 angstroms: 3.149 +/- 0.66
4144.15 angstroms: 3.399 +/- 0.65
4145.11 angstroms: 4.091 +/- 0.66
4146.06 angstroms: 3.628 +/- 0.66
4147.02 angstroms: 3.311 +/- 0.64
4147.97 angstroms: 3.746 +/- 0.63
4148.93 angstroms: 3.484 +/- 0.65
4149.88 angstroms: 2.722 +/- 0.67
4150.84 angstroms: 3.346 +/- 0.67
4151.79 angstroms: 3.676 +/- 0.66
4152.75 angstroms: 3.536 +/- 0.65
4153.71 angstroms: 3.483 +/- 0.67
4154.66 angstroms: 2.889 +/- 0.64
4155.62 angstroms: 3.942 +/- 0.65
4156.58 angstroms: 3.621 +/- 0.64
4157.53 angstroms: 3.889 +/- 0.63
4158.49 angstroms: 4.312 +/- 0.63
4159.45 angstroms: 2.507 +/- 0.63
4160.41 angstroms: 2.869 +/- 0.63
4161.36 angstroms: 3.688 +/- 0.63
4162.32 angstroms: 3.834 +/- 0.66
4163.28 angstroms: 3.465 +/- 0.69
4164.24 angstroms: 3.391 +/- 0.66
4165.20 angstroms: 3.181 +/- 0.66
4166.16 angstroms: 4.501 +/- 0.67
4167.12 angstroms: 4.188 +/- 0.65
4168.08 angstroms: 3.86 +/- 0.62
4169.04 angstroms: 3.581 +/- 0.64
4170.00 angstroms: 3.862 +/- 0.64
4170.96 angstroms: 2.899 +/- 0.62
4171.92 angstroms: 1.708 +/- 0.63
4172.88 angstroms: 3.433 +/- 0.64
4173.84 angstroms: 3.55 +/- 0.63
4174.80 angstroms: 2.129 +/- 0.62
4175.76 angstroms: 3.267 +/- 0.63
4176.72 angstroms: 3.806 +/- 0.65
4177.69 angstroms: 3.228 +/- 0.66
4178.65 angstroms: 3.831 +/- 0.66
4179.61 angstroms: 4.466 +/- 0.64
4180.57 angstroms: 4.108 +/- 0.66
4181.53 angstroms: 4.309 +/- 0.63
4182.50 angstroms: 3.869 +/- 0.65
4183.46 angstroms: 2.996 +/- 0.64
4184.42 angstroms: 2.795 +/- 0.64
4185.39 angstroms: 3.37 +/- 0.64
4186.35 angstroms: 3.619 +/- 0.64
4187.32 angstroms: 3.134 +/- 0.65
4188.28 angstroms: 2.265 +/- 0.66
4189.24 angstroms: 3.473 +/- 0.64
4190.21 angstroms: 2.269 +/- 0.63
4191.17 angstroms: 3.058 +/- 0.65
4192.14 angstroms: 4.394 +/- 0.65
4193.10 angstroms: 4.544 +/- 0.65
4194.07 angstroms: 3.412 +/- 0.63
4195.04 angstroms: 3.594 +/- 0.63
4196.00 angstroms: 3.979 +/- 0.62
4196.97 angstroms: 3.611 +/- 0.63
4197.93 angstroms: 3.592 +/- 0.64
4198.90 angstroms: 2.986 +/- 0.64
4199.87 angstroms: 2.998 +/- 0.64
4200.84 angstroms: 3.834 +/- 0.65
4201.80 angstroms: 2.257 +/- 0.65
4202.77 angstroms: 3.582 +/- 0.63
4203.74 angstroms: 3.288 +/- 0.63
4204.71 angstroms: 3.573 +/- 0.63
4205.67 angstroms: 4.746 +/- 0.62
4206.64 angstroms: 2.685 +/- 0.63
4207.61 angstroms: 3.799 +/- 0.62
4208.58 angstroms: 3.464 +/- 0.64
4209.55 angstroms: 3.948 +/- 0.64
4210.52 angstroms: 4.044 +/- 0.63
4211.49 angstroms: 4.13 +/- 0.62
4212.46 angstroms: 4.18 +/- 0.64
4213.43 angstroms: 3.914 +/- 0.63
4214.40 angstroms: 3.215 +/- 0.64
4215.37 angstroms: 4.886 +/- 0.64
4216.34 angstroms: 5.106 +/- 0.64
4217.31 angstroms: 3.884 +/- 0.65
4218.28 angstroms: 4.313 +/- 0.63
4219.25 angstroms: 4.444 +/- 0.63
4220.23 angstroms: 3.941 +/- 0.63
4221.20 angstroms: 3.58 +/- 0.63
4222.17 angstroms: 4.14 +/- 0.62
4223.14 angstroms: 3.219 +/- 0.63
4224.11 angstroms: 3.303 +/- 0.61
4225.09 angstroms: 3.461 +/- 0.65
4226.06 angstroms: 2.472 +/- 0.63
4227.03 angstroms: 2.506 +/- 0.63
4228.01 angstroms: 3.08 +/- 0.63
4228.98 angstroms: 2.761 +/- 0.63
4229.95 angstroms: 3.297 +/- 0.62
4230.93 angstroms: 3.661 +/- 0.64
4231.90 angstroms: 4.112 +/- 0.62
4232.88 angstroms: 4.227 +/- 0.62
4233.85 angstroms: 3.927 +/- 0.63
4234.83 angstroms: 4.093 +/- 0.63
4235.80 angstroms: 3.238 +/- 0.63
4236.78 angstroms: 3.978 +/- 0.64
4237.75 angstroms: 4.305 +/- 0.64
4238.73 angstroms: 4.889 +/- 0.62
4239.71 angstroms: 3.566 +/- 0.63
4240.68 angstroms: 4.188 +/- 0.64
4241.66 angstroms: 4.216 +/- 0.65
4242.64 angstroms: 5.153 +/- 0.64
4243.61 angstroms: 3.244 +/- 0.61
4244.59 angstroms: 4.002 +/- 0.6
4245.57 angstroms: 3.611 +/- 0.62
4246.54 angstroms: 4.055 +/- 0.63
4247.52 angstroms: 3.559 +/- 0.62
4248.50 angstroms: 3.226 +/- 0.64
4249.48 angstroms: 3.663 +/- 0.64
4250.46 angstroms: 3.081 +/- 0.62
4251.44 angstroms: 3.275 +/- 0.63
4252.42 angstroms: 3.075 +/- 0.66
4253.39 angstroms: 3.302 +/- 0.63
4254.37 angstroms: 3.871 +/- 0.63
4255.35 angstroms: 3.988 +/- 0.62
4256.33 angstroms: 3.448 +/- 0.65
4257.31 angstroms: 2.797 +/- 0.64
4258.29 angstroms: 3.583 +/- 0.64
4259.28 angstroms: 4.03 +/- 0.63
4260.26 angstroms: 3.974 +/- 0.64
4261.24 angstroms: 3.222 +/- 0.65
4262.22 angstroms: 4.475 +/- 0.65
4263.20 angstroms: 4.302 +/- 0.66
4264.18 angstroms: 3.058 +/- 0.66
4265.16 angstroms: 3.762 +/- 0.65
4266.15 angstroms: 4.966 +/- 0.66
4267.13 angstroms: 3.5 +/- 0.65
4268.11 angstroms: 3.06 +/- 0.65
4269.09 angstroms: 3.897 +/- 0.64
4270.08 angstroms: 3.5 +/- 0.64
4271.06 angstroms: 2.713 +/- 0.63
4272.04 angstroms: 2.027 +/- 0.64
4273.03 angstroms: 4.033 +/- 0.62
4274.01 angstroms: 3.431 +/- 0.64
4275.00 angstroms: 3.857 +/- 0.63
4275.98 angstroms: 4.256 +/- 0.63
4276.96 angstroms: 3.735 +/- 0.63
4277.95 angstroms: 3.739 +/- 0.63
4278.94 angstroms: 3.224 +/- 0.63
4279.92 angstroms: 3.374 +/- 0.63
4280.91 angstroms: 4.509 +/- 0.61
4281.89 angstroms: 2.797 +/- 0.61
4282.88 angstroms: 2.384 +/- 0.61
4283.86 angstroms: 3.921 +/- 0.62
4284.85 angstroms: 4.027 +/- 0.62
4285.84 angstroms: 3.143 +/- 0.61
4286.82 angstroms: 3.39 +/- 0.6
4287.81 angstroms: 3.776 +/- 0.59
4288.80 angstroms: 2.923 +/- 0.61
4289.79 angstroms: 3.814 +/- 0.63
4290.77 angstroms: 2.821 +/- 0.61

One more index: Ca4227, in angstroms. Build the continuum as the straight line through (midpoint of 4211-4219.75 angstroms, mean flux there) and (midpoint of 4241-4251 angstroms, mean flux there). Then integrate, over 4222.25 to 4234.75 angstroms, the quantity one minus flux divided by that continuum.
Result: 2.0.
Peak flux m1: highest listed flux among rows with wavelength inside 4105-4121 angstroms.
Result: 4.204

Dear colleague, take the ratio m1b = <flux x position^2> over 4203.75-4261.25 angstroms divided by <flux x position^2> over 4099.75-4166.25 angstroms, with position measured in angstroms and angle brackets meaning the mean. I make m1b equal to 1.12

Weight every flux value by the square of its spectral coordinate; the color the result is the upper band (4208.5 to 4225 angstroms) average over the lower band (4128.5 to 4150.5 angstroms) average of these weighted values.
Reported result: 1.18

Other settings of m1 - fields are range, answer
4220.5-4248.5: 5.153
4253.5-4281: 4.966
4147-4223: 5.106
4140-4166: 4.373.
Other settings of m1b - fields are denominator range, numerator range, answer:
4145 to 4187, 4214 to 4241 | 1.11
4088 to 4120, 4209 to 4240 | 1.21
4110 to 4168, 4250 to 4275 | 1.05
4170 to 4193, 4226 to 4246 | 1.16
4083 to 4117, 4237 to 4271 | 1.17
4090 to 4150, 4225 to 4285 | 1.11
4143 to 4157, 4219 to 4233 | 1.03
